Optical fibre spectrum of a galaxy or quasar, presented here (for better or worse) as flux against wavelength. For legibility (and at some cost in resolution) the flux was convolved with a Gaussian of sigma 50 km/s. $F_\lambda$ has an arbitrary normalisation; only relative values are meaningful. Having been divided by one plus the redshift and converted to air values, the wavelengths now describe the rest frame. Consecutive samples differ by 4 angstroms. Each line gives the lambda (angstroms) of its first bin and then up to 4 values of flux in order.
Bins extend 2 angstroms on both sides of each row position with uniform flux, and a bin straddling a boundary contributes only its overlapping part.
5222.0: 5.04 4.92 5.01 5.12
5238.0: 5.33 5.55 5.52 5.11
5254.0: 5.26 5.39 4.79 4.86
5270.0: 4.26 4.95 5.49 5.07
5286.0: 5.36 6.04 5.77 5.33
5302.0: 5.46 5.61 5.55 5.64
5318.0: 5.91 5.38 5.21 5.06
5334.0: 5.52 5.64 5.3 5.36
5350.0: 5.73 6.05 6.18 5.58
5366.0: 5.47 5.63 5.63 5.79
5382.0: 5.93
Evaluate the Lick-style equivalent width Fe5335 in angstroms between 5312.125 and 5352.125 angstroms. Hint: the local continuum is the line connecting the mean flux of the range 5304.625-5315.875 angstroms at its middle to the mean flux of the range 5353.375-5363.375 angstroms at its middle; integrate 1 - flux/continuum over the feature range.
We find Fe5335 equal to 1.93 angstroms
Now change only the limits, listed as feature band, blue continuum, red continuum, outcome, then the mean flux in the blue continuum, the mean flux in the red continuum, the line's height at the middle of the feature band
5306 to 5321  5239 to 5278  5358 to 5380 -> -0.78 angstroms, 5.1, 5.67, 5.39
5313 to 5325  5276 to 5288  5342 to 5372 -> -0.25 angstroms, 5.31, 5.69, 5.49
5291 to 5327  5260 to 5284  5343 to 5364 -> -1.88 angstroms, 4.9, 5.76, 5.29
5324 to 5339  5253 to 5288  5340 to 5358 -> 0.53 angstroms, 5.04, 5.67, 5.53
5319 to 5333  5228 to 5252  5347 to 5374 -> 0.81 angstroms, 5.27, 5.75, 5.61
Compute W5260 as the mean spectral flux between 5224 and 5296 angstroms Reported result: 5.21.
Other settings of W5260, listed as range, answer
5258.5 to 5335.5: 5.33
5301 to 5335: 5.48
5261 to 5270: 4.7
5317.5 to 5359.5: 5.56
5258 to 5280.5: 4.92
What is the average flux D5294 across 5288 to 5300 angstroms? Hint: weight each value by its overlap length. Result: 5.71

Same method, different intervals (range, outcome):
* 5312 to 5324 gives 5.64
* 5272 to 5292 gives 5.38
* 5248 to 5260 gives 5.25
